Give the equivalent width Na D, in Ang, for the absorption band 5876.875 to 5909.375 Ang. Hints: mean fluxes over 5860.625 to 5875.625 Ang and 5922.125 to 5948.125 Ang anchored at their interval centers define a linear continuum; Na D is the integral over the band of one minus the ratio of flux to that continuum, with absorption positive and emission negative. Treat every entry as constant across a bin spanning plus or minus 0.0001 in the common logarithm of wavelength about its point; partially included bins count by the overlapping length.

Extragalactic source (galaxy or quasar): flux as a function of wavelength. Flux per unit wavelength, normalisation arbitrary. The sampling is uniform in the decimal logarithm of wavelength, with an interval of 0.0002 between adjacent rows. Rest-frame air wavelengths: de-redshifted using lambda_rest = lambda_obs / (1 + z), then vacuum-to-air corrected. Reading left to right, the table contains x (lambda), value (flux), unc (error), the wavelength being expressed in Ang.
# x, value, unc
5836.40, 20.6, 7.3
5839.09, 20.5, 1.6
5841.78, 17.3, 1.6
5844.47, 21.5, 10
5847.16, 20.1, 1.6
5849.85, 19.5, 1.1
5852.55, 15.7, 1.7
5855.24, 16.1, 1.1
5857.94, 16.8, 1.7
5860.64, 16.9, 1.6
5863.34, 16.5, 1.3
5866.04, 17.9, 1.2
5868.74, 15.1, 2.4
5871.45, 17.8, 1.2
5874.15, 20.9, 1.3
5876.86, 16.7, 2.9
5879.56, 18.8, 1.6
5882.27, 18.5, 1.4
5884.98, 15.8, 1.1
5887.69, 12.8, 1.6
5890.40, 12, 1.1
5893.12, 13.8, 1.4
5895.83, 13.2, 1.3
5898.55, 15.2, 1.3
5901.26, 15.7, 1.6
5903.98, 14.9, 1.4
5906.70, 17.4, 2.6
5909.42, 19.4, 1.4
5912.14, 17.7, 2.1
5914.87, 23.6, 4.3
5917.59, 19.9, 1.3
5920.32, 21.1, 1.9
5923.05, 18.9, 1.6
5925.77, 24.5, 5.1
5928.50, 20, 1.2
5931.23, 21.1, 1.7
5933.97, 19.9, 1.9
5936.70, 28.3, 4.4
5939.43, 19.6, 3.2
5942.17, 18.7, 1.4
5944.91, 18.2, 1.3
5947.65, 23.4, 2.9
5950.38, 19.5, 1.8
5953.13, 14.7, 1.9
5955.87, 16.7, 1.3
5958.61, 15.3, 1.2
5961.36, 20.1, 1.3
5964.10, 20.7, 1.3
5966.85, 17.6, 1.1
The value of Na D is 5.85 Ang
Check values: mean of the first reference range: 17.6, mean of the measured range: 15.5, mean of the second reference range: 21.2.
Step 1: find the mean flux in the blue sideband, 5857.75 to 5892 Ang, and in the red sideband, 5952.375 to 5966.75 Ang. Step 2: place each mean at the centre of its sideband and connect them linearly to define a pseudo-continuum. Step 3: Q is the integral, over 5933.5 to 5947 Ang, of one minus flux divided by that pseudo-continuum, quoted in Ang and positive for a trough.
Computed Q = -2.9 Ang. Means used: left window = 16.6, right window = 17.6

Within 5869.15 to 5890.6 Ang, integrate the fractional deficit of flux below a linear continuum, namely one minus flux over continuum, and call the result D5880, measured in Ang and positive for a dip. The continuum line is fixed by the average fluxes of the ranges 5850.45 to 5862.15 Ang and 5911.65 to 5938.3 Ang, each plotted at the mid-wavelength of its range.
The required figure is 1.6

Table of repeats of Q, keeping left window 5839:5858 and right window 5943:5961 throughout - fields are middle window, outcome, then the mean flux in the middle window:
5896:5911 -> 1.62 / 16.3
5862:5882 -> 0.68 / 17.7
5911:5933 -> -3.23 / 20.9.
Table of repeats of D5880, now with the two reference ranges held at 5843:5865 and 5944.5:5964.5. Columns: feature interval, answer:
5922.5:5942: -3.5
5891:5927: 0.5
